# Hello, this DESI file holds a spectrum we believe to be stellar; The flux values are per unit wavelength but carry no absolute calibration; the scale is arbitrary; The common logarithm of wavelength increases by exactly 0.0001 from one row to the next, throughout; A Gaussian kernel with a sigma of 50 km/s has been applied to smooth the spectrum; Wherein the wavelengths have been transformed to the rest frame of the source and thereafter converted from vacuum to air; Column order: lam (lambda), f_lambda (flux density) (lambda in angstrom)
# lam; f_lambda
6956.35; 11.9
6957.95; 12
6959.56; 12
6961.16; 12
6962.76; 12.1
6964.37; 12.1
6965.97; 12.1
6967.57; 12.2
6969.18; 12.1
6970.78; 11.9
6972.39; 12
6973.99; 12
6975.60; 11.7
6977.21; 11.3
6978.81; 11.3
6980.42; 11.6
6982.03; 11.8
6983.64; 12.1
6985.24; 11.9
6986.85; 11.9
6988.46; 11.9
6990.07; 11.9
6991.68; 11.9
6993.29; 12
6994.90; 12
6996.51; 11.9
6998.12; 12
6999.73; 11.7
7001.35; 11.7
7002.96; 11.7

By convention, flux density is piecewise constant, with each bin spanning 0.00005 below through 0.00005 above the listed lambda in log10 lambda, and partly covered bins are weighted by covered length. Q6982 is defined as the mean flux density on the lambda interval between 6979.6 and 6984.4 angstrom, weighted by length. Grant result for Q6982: 11.8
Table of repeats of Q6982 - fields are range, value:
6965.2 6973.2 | 12.1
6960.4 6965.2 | 12.1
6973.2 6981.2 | 11.6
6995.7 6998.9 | 12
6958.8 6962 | 12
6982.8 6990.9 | 11.9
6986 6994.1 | 11.9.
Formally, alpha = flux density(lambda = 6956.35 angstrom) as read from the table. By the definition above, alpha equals 11.9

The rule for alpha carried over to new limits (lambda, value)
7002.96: 11.7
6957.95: 12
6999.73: 11.7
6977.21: 11.3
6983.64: 12.1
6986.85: 11.9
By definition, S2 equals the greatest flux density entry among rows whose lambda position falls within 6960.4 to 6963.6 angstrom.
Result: 12.1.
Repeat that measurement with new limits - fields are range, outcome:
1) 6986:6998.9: 12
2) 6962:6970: 12.2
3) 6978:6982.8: 11.8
